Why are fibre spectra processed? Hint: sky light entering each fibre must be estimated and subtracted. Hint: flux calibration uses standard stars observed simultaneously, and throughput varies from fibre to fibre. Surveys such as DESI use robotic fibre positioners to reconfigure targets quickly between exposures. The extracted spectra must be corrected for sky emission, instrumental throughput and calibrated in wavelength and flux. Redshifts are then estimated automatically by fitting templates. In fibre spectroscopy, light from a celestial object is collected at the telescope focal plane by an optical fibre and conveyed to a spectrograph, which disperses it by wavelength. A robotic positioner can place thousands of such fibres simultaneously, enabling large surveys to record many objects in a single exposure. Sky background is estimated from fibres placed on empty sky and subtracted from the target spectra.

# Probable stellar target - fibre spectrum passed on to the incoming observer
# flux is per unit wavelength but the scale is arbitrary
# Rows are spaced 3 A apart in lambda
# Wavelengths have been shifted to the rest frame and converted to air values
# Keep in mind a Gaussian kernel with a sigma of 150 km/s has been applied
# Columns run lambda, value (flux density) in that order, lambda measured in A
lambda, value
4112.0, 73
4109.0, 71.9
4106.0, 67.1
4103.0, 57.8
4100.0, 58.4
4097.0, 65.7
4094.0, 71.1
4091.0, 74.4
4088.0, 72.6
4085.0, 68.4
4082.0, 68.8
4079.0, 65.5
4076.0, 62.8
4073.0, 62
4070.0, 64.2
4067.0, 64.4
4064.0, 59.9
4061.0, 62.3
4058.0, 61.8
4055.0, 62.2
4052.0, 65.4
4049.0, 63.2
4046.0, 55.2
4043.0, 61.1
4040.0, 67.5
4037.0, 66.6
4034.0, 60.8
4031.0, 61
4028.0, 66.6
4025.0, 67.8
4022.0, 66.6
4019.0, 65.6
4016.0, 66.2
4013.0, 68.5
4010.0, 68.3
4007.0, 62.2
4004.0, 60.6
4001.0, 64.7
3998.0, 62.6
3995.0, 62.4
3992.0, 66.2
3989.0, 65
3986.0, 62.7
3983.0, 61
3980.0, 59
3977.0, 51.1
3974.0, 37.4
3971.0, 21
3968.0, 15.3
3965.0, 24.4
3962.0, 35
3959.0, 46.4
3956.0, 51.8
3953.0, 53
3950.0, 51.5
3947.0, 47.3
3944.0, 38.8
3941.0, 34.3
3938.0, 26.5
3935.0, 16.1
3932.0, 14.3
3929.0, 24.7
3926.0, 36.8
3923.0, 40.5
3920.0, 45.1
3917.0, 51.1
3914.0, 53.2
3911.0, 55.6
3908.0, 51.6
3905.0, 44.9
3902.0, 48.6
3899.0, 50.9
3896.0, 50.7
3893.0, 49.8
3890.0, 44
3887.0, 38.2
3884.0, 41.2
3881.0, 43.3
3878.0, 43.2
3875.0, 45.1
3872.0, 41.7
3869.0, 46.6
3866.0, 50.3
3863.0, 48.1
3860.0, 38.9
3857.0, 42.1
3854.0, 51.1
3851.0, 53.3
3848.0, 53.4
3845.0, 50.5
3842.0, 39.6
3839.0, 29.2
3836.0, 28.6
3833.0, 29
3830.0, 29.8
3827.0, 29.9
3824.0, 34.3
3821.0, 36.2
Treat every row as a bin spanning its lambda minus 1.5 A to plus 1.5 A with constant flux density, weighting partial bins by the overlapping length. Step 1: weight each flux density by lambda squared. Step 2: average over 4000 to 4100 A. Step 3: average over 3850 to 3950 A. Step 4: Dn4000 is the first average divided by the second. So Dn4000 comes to 1.6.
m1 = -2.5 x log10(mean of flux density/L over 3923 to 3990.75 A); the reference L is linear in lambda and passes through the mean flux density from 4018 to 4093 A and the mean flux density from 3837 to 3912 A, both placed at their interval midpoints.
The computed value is 0.35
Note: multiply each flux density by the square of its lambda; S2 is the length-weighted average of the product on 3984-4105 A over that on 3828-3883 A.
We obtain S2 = 1.68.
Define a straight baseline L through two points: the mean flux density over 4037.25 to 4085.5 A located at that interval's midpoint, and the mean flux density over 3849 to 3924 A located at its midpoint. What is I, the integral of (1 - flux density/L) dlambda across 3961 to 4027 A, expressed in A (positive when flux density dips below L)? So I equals 2.3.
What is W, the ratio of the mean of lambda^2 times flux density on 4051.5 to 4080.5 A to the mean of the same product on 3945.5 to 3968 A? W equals 1.57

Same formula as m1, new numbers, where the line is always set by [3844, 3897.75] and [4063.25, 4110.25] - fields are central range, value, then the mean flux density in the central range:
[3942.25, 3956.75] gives 0.115 mag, 48.1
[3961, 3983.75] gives 0.434 mag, 37.3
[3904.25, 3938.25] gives 0.290 mag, 38.7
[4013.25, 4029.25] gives -0.115 mag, 66.7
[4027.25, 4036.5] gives -0.034 mag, 62.9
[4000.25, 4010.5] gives -0.088 mag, 63.5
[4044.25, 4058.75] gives 0.022 mag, 61.5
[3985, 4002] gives -0.117 mag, 63.9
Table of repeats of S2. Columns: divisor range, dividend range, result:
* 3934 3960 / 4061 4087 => 1.68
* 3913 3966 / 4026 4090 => 1.77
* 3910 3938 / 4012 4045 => 1.88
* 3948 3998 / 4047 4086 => 1.39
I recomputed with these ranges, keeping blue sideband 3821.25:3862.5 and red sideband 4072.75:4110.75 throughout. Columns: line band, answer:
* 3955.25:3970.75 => 5.9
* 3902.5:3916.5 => -1.3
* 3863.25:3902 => -1.6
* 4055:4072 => 0.3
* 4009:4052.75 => -3.3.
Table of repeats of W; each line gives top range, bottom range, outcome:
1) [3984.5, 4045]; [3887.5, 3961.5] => 1.59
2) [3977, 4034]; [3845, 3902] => 1.47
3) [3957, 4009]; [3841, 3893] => 1.18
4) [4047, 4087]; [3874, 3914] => 1.48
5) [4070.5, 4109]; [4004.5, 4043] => 1.05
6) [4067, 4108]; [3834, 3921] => 1.60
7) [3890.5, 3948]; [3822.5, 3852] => 1.14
